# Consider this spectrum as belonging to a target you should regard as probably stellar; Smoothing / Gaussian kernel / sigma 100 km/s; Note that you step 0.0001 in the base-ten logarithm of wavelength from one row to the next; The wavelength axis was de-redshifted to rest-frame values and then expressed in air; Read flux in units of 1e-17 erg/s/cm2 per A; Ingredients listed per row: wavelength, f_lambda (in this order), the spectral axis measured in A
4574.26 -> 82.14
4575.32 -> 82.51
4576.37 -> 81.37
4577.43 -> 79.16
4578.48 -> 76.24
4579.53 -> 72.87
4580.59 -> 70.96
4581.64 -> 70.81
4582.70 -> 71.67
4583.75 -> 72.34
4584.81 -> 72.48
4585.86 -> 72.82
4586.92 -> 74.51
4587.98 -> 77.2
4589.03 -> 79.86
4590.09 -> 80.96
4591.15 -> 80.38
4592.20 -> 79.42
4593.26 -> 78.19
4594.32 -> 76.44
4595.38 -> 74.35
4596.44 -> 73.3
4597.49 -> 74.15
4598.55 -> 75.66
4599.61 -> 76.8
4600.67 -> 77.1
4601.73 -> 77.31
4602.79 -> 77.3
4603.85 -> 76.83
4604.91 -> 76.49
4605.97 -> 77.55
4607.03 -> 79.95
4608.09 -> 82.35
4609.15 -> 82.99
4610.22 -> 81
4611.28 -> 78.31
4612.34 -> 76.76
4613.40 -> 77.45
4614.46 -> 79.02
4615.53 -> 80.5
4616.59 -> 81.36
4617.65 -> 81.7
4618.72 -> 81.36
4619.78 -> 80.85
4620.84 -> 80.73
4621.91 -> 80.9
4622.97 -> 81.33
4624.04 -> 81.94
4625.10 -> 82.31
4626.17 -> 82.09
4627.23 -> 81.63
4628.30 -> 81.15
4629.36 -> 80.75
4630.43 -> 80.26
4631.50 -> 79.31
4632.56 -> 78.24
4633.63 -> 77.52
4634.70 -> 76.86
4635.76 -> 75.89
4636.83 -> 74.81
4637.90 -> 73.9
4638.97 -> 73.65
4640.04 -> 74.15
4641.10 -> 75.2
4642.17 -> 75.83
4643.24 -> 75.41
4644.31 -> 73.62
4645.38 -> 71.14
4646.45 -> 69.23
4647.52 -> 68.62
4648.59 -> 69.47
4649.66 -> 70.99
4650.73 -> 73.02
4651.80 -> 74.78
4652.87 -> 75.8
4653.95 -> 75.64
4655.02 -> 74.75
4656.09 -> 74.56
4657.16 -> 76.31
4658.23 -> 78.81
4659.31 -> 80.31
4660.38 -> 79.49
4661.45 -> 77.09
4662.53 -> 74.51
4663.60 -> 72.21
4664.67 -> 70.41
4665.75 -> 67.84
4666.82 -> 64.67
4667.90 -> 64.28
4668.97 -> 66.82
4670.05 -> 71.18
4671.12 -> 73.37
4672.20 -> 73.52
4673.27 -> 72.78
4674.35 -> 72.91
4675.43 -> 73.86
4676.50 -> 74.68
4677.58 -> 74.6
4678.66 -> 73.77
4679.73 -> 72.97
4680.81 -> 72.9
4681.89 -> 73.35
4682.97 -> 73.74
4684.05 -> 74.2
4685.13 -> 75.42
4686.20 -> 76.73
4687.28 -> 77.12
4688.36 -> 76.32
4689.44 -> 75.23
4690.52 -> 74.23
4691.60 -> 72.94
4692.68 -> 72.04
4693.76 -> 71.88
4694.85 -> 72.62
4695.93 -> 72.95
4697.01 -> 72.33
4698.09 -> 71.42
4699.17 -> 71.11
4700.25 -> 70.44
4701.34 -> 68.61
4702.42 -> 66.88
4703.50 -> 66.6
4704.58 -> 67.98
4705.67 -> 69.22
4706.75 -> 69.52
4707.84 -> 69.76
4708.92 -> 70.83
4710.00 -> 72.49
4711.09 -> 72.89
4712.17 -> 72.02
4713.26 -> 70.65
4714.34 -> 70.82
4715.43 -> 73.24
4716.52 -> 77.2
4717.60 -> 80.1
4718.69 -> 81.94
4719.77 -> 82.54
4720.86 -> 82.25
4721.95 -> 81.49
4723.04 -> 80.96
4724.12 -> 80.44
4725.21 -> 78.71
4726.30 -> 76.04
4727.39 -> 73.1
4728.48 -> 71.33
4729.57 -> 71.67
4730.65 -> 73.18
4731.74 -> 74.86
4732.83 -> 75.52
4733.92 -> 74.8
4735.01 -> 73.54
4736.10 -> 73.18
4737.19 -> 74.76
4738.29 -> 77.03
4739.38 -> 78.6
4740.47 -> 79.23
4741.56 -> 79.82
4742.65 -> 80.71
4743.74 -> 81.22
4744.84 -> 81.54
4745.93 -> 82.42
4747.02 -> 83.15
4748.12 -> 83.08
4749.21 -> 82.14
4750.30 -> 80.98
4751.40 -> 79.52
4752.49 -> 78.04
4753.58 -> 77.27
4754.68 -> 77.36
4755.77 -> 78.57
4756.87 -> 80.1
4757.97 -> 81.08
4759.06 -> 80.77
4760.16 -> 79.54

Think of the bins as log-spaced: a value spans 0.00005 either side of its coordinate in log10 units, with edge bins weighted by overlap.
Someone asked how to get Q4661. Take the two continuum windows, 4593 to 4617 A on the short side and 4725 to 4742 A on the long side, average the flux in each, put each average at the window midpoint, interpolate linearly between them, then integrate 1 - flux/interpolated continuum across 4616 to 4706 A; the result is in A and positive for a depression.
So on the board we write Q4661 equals 2.5 A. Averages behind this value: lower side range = 77.8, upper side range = 75.2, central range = 74.6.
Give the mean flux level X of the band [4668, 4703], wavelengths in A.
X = 72.8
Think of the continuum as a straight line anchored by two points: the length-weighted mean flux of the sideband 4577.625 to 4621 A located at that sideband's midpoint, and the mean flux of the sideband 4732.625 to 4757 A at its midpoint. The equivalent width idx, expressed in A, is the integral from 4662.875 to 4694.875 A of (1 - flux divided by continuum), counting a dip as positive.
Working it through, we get 2.2 A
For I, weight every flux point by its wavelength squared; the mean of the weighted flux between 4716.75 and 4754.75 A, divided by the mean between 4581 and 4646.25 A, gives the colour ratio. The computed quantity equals 1.1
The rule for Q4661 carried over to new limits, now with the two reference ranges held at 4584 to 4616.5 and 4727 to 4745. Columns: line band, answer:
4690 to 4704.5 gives 1.0 A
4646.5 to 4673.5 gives 1.4 A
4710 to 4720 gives 0.1 A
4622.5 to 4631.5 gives -0.5 A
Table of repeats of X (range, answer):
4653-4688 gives 73.6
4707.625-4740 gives 75.6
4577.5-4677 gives 76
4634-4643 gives 75.1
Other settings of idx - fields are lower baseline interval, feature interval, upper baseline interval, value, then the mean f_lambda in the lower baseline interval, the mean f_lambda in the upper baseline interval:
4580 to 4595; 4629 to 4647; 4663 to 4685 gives -0.5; 75.5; 71.8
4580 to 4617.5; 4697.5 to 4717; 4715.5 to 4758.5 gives 1.9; 77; 78.4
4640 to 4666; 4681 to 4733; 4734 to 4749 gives 2.2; 74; 79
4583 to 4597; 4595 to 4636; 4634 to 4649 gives -2.3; 76.3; 73.5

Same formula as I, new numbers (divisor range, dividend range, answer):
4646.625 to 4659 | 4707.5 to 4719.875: 1.03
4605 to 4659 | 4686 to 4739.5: 0.99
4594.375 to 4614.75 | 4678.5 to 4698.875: 0.99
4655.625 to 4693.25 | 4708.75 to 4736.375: 1.05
